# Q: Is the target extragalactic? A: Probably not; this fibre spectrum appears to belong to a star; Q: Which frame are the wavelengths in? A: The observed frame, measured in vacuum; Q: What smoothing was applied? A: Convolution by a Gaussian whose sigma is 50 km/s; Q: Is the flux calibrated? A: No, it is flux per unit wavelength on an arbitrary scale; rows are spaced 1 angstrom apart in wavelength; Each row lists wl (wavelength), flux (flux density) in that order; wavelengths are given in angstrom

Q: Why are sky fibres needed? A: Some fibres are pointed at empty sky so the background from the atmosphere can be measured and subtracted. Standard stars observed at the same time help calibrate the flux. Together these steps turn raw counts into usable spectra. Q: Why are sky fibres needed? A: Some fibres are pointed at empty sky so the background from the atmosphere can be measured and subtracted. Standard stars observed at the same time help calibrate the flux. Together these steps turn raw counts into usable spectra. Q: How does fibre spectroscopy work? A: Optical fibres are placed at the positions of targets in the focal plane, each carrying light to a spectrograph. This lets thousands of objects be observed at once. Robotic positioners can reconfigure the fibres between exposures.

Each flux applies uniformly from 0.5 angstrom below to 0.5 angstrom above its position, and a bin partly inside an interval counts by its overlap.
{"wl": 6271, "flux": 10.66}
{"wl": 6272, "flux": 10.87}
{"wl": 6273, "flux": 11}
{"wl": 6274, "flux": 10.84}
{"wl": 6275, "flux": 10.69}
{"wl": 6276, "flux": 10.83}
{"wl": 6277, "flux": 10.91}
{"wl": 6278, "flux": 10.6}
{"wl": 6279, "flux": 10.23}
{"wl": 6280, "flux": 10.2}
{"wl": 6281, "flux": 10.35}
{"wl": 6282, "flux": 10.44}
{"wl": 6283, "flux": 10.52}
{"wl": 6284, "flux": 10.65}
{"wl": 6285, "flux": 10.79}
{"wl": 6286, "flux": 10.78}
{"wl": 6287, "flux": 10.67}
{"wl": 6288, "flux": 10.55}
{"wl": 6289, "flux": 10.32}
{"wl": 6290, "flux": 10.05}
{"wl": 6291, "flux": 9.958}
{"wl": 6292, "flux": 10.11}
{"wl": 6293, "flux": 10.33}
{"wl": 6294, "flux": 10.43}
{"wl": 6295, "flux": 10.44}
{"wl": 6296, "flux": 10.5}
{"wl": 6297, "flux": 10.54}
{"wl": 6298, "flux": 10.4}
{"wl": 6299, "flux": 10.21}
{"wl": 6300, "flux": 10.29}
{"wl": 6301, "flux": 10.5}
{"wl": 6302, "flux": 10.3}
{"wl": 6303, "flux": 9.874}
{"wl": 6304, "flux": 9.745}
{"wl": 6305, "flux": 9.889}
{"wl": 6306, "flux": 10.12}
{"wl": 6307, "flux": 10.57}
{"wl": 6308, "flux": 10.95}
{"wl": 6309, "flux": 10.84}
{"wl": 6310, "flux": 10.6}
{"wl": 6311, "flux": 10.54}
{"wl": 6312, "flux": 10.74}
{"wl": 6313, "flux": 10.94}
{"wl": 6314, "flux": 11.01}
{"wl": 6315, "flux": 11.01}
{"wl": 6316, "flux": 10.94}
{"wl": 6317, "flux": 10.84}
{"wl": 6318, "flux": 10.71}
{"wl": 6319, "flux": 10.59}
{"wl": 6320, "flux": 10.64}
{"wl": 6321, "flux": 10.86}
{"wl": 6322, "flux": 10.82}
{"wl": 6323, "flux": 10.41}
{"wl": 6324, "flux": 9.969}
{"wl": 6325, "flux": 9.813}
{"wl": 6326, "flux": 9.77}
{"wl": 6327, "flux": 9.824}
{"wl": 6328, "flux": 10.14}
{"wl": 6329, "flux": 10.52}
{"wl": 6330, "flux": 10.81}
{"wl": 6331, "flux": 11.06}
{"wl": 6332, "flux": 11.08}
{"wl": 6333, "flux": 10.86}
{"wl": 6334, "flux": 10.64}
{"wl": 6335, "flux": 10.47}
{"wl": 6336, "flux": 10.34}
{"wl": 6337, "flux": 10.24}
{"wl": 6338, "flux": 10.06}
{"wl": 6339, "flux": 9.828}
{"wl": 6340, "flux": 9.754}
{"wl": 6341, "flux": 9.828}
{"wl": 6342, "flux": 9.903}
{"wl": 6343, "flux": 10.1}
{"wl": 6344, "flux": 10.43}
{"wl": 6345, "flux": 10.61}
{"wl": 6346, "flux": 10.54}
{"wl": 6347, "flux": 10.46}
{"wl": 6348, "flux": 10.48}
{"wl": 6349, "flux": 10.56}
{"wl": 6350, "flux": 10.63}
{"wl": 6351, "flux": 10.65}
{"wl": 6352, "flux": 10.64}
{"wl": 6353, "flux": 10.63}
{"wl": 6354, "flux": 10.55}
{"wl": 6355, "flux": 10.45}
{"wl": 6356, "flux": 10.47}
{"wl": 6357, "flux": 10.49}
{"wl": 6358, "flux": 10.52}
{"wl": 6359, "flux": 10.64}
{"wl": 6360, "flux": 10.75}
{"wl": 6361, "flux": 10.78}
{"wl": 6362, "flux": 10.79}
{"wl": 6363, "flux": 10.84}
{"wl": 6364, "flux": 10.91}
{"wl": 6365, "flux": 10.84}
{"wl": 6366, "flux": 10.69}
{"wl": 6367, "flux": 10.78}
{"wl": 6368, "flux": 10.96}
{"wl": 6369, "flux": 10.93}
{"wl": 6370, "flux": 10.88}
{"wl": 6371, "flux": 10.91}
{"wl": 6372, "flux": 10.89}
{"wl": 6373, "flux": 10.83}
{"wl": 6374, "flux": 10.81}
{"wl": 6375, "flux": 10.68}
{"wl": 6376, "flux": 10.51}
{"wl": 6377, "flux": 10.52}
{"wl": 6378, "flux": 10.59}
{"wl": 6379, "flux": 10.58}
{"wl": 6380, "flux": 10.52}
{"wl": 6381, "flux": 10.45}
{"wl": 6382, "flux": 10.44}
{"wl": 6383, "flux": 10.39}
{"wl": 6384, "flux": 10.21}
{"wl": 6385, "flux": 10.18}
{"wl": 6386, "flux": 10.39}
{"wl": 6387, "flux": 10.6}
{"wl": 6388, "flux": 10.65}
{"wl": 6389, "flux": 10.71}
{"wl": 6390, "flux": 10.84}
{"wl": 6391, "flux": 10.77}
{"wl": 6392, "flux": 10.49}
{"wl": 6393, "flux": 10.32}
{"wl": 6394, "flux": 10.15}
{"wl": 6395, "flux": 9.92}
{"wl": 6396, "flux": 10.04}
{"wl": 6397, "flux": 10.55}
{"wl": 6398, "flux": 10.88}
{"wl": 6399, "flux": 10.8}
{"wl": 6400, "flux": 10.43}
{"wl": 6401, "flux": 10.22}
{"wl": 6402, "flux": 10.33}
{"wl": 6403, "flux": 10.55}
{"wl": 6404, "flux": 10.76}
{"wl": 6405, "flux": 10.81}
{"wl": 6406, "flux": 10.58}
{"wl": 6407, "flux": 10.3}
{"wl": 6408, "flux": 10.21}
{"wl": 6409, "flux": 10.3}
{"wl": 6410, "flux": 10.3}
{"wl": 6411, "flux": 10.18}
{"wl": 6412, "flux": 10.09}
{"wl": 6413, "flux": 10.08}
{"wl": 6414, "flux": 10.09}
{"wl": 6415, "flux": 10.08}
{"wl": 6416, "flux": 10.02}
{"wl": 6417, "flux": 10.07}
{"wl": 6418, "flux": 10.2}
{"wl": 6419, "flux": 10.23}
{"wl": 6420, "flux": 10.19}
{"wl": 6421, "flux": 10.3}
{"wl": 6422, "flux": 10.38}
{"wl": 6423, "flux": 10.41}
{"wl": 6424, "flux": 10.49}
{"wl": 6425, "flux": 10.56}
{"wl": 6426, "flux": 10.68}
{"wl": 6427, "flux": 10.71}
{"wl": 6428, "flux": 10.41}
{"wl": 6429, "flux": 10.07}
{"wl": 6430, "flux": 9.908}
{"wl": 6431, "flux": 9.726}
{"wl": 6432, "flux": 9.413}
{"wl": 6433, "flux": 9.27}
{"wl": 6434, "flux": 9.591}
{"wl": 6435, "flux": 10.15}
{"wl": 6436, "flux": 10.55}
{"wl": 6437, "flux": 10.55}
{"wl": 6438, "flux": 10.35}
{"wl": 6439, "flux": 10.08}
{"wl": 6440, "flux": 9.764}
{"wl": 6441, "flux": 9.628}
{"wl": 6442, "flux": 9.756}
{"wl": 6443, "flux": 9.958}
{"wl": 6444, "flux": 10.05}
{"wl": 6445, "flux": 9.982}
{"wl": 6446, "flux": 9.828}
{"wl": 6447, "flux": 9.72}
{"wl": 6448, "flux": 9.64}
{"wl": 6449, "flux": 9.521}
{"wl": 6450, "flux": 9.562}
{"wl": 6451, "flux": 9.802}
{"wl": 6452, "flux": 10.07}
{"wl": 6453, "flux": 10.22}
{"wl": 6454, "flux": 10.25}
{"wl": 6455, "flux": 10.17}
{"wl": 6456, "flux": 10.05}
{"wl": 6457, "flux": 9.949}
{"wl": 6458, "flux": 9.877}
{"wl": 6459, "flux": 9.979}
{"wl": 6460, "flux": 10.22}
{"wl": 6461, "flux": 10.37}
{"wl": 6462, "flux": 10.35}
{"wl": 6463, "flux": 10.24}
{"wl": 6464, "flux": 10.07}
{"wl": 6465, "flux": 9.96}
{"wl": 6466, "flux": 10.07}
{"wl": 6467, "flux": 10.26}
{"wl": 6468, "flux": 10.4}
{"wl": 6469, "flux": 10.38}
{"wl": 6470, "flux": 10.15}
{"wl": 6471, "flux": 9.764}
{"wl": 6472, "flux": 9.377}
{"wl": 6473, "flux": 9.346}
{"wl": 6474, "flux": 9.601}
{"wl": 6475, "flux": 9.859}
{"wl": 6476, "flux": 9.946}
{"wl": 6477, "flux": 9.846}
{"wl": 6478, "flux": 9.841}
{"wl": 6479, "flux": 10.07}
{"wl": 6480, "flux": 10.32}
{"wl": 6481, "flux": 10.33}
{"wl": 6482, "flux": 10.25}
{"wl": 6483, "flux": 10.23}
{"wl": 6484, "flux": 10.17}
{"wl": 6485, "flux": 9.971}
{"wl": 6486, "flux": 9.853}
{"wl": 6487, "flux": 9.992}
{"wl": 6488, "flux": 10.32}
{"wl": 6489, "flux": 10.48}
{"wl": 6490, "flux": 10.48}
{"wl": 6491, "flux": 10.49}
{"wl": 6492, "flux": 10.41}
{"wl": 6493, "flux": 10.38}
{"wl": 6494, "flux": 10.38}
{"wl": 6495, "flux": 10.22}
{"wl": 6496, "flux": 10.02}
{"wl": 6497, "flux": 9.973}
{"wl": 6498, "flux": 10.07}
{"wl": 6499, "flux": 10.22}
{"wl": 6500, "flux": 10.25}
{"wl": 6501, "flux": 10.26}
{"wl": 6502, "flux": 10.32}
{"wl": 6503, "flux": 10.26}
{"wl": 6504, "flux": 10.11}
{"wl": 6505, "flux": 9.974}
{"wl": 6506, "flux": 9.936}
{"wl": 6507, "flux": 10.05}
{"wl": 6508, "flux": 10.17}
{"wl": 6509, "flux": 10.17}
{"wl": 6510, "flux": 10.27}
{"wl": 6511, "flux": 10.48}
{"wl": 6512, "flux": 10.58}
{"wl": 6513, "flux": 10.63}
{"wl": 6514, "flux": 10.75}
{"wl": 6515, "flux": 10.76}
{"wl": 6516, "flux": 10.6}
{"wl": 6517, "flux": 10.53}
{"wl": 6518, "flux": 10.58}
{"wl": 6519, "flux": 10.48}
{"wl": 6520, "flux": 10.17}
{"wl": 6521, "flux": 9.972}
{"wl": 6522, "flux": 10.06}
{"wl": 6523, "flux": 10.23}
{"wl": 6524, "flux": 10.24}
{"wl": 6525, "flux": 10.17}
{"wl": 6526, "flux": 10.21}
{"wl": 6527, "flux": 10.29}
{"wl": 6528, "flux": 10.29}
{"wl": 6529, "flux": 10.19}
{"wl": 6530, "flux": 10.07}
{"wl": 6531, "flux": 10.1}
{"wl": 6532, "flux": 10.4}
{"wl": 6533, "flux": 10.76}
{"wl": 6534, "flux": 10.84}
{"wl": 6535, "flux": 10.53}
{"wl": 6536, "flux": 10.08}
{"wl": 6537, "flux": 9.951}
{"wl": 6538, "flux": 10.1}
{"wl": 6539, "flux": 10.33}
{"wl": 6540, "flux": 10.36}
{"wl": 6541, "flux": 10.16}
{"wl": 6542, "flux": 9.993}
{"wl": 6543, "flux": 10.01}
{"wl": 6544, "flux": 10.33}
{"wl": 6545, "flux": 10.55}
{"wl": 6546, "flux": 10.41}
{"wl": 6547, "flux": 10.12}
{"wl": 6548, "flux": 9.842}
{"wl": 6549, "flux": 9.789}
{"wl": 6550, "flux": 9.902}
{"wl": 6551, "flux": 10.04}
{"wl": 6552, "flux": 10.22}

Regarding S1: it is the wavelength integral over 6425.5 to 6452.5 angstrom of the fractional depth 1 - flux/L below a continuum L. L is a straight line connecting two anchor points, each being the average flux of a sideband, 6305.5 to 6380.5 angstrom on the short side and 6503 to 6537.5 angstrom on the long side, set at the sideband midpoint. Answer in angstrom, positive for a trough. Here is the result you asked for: 1.2 angstrom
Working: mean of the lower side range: 10.6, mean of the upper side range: 10.3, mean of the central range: 9.95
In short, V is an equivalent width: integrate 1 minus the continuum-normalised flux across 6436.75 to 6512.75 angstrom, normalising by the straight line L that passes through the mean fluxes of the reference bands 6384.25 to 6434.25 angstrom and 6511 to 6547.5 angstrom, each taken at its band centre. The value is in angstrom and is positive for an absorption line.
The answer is 1.75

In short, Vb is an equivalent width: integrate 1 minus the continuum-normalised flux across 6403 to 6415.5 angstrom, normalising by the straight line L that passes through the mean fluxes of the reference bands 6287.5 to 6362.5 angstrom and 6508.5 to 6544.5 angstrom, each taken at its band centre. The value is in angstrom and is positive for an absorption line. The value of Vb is 0.09 angstrom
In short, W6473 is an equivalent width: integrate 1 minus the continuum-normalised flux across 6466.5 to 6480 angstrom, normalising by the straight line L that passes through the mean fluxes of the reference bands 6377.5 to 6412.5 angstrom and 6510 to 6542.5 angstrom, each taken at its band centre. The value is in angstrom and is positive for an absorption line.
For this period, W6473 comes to 0.6 angstrom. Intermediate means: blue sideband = 10.4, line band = 9.93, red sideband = 10.3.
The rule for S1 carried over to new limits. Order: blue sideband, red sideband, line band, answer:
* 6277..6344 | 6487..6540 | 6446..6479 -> 1.2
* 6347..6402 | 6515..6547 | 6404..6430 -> 0.5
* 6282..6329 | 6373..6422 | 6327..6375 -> -0.6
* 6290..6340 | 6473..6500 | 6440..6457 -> 0.5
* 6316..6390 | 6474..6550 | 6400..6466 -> 1.6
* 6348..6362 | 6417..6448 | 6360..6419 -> -0.8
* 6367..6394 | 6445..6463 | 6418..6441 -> 0.1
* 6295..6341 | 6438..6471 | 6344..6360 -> -0.3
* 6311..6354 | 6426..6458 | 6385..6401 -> -0.4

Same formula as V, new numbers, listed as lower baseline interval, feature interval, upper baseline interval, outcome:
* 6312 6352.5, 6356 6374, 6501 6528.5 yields -0.6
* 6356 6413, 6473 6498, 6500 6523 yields 0.6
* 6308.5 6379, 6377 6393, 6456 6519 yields -0.1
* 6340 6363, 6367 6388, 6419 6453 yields -0.5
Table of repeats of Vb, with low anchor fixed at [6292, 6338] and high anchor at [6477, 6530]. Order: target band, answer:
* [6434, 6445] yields 0.3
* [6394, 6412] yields -0.1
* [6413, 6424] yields 0.2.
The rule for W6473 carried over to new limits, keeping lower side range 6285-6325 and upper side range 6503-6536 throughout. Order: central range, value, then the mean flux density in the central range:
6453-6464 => 0.2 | 10.1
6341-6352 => 0.0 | 10.4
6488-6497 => 0.0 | 10.3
